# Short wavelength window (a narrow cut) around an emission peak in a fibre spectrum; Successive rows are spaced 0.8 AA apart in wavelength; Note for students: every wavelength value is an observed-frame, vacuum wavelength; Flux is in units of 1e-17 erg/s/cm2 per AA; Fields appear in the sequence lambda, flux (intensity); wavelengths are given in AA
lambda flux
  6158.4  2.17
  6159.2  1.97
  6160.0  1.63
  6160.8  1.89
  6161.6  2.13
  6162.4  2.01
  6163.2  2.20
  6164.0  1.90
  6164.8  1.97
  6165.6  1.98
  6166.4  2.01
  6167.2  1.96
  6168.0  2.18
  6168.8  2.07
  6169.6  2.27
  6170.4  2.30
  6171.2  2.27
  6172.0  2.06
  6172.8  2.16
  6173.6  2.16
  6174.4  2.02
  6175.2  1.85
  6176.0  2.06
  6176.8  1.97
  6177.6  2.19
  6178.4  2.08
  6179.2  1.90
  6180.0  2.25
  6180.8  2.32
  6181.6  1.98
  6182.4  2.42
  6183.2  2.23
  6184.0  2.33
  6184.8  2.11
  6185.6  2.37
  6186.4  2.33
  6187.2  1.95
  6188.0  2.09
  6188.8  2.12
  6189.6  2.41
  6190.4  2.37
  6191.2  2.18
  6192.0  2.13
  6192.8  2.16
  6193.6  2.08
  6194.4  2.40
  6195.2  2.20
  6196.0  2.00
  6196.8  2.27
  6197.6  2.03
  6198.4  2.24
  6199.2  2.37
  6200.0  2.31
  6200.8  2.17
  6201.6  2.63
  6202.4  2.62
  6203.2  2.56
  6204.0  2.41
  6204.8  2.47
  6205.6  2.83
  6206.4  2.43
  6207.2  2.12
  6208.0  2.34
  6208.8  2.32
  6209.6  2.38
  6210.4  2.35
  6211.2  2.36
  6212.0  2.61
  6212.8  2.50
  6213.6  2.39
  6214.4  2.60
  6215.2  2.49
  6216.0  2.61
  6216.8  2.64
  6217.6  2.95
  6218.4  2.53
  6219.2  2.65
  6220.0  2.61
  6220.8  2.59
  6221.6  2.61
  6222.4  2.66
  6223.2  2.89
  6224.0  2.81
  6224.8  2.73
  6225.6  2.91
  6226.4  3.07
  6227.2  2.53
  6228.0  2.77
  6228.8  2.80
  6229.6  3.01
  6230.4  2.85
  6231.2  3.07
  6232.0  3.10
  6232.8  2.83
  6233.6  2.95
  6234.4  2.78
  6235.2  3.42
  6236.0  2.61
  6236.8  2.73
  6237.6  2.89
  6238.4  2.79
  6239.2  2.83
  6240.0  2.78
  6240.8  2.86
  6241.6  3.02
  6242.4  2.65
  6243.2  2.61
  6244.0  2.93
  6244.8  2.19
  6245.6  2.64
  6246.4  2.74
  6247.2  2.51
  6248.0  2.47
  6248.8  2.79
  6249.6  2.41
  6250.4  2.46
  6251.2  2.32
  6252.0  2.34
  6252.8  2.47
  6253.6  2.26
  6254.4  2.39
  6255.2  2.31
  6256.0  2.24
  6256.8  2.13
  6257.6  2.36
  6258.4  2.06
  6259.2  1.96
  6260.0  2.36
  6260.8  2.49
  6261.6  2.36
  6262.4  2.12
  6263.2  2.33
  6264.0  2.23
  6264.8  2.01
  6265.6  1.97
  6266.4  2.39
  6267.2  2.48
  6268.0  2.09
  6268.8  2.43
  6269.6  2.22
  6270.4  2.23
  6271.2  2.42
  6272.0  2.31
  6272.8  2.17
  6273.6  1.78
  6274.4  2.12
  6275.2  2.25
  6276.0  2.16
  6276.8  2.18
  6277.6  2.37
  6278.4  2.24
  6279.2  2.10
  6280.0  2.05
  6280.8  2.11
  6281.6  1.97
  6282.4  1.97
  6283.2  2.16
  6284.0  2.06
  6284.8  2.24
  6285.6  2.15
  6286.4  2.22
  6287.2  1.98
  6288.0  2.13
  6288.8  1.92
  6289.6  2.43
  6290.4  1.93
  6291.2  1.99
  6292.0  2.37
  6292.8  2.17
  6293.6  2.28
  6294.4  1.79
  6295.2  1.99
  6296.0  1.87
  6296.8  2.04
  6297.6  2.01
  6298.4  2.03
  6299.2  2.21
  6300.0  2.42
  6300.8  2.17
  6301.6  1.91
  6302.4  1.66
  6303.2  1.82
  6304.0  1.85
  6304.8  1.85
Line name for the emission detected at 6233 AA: C IV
